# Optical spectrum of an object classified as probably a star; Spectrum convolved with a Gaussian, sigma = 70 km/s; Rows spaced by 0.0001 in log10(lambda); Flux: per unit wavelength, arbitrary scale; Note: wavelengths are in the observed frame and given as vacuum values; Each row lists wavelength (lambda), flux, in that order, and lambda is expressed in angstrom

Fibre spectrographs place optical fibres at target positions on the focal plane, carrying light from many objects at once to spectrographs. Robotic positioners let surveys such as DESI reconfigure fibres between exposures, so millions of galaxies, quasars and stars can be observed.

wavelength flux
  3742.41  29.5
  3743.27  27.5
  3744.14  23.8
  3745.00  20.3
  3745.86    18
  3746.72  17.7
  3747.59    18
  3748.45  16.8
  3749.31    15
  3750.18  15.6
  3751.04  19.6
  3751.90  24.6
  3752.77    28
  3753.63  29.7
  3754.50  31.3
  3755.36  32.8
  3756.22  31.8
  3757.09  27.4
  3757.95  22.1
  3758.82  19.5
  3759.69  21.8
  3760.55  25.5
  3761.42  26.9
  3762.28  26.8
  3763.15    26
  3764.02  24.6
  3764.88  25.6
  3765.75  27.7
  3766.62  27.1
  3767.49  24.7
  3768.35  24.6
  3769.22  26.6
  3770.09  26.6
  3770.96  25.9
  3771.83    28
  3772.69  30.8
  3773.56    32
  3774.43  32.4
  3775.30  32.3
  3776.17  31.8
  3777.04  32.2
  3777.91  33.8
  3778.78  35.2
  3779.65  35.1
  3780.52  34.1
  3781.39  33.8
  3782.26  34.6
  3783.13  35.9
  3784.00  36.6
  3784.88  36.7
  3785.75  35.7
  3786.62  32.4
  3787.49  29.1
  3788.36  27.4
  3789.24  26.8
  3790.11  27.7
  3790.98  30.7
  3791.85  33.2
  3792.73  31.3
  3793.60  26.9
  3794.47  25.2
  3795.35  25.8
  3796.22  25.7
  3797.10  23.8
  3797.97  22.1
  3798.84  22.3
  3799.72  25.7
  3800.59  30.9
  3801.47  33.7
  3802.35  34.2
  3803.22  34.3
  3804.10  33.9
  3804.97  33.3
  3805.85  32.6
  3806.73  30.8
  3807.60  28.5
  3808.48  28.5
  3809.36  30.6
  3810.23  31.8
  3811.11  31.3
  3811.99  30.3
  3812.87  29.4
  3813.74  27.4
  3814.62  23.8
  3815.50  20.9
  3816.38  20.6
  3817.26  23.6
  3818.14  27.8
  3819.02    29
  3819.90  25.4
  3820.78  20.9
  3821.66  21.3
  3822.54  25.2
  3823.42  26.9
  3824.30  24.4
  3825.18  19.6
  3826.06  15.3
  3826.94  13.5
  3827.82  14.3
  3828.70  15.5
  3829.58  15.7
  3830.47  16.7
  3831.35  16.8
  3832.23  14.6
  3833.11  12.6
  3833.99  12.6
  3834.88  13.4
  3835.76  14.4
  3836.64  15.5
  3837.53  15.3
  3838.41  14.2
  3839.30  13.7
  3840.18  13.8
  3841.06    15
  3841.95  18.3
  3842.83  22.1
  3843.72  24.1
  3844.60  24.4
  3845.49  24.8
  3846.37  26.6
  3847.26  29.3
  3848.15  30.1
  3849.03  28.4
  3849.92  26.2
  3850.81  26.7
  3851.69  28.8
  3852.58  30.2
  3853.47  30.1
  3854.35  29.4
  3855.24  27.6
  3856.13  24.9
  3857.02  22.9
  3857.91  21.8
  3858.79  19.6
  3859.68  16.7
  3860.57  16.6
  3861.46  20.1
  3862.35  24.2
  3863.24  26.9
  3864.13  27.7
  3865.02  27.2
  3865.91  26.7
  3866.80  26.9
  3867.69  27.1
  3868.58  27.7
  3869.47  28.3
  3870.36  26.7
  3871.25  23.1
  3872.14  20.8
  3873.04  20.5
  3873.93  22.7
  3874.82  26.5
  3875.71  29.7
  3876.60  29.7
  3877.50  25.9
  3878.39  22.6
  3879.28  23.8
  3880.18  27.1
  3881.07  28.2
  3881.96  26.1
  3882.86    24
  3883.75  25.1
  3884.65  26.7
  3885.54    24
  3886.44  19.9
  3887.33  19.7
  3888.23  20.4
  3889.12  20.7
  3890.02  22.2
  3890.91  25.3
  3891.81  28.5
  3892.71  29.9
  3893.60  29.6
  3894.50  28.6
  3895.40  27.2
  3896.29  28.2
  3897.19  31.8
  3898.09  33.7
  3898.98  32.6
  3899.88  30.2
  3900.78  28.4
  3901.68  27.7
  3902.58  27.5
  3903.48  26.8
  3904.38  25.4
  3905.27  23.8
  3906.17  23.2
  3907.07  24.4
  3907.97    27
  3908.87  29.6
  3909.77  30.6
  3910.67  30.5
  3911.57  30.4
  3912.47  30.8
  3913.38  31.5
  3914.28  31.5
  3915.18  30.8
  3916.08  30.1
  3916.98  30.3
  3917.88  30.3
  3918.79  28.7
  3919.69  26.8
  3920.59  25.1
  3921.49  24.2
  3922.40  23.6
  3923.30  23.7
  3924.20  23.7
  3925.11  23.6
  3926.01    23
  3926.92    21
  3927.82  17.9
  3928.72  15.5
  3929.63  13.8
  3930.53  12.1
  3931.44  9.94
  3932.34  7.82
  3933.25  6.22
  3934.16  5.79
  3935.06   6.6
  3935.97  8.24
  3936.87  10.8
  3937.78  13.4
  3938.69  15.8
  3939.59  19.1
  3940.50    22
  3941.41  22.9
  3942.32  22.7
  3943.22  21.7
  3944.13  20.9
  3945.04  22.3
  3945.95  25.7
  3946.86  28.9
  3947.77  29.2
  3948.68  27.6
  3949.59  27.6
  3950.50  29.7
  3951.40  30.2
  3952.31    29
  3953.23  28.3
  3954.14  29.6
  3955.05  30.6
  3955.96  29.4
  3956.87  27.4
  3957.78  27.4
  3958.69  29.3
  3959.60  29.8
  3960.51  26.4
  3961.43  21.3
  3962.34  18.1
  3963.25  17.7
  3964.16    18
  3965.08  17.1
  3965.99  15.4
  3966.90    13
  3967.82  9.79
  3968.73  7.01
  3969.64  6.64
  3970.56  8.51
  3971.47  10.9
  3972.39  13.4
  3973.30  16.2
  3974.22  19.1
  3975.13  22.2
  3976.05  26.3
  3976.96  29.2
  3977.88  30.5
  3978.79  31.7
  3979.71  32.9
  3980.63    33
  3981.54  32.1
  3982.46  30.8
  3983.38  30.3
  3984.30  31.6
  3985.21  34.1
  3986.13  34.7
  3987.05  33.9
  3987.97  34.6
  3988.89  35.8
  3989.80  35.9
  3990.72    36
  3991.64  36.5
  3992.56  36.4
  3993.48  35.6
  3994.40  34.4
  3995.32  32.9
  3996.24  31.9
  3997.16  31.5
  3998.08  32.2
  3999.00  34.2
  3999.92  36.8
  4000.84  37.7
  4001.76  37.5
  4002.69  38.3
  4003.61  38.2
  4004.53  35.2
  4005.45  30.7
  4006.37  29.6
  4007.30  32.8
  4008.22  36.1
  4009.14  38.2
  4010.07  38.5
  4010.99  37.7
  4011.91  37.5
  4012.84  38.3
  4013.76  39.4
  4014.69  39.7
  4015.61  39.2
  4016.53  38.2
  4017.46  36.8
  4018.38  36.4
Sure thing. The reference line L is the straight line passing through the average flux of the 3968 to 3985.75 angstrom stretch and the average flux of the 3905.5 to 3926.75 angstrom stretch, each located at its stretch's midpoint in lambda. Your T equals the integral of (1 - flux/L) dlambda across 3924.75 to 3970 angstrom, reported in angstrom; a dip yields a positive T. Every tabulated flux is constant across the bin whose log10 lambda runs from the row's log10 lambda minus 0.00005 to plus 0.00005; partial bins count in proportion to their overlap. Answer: 9.56 angstrom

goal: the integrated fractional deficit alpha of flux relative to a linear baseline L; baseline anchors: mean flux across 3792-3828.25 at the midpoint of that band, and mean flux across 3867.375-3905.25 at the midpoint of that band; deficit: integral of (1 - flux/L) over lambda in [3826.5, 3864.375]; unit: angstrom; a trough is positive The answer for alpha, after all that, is 7.9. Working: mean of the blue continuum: 26.5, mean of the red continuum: 26.2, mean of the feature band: 20.8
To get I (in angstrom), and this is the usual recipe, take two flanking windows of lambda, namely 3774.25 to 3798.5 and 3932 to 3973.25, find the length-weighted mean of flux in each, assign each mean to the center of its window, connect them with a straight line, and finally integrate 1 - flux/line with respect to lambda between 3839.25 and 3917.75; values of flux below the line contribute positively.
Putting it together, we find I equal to -4.5 angstrom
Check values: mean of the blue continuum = 31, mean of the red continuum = 19.8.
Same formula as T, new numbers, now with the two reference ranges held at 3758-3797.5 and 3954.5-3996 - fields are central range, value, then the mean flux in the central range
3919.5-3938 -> 7.29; 16.2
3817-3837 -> 6.71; 18.9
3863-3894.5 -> 2.43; 25.4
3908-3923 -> -1.12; 28.9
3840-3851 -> 1.59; 24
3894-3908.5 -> -0.41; 27.9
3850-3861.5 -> 1.42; 24.5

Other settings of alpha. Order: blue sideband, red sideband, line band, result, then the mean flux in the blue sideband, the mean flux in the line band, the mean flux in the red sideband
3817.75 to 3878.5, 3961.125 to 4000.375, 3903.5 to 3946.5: 4.78 angstrom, 22.4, 21.9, 26.3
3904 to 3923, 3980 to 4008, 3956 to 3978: 8.81 angstrom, 28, 19.2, 34.2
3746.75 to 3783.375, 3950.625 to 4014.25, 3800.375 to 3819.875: -1.15 angstrom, 27.4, 29.3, 28.9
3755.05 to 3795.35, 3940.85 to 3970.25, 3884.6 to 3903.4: -1.19 angstrom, 29.4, 26.8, 23.1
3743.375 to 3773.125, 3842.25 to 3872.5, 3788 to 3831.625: -1.63 angstrom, 24.5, 25.9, 25.4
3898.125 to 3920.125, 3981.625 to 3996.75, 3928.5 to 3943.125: 8.19 angstrom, 28.8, 13.5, 34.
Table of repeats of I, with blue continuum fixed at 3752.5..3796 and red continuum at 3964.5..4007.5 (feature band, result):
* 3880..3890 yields 1.81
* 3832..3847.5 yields 5.94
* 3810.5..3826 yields 2.23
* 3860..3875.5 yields 2.27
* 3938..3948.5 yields 2.14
